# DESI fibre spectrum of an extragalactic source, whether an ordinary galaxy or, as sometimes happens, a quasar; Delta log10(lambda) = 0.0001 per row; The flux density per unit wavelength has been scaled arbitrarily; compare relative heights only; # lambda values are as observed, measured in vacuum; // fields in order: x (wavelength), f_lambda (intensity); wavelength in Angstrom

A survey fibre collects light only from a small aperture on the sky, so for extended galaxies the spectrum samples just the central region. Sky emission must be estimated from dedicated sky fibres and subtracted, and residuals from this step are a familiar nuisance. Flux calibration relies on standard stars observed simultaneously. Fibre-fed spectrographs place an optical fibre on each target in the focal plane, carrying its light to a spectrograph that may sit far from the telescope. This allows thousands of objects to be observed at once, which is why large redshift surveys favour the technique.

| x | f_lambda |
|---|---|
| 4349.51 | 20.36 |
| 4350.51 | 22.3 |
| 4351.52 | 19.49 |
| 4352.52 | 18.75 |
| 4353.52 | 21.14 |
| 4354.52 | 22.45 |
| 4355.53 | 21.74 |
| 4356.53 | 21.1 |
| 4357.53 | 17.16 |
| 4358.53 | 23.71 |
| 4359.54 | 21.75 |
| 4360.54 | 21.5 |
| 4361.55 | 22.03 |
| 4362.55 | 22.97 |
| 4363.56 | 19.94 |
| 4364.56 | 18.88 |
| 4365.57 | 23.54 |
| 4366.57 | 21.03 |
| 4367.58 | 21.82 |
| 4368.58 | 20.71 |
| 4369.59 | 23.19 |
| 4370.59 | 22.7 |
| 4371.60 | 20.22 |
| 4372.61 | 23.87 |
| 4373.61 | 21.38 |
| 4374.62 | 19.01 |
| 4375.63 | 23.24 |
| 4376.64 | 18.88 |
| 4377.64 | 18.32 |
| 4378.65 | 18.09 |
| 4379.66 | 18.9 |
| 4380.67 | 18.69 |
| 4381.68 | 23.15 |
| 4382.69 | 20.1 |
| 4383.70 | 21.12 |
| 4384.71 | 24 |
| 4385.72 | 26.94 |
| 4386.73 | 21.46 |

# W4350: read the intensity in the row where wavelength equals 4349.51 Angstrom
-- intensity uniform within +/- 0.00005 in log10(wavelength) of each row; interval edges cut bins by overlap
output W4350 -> 20.36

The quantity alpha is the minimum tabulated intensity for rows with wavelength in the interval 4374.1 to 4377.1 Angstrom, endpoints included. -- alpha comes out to 18.88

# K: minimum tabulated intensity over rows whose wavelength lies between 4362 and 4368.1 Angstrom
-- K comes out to 18.88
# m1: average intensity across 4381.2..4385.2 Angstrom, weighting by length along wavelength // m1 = 22.1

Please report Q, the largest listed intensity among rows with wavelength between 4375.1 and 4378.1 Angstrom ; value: 23.24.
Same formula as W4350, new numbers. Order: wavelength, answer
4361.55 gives 22.03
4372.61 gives 23.87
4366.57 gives 21.03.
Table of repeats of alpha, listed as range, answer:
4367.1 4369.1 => 20.71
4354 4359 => 17.16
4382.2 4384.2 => 20.1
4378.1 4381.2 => 18.09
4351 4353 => 18.75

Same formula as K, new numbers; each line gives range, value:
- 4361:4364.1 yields 19.94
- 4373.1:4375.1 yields 19.01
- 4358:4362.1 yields 21.5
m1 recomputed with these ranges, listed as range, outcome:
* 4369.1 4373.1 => 22.5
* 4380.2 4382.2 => 20.9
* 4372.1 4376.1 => 21.9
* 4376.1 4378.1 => 18.7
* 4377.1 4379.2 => 18.3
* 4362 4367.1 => 21.3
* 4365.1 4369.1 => 21.8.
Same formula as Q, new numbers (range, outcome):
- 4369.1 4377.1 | 23.87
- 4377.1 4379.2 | 18.32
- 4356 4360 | 23.71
